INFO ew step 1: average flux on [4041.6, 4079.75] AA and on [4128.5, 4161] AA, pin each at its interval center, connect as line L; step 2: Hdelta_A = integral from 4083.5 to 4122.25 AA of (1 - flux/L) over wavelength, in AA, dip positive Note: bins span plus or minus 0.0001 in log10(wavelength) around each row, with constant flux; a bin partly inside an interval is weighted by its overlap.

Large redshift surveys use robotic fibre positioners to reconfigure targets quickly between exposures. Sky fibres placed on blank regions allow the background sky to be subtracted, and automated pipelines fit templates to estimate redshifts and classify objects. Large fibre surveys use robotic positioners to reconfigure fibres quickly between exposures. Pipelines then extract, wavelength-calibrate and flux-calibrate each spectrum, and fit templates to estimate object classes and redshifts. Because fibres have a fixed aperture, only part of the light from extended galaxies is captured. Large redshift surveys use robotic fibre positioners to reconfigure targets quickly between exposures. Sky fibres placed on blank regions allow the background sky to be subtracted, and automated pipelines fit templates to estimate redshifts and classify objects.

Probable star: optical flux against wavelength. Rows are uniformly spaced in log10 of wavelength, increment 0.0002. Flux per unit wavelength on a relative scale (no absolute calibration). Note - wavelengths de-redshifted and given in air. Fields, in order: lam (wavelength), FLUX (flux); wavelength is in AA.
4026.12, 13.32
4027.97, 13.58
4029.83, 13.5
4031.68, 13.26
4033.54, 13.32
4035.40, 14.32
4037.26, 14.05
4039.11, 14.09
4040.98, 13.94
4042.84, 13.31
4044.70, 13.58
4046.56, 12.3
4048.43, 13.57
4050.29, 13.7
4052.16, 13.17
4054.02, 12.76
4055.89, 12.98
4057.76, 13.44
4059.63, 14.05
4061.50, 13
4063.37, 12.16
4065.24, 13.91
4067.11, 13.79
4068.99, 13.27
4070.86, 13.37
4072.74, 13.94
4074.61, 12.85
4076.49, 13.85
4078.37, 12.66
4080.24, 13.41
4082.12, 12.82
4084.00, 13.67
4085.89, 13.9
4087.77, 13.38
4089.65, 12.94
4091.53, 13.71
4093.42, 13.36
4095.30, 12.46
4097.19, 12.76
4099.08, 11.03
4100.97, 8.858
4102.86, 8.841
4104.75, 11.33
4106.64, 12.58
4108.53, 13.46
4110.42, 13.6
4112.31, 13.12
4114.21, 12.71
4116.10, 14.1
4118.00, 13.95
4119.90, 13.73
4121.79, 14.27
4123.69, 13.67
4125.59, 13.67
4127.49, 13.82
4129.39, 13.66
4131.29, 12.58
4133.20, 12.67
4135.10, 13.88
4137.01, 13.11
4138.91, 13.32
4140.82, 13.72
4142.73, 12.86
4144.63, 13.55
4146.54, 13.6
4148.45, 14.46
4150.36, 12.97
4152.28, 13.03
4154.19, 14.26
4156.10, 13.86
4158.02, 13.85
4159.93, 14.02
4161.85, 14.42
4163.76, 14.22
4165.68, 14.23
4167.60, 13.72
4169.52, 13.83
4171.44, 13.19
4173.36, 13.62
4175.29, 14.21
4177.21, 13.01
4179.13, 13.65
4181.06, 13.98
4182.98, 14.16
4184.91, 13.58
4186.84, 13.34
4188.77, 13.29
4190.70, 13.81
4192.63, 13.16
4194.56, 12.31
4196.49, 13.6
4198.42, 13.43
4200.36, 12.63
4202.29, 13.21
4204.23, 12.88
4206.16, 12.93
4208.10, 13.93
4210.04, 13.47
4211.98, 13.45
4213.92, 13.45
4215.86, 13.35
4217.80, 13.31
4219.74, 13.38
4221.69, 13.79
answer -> 1.9 AA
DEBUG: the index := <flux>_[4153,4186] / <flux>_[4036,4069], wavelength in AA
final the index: 1.0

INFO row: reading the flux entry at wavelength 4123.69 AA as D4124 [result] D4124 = 13.67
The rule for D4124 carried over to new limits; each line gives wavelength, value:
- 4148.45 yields 14.46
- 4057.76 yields 13.44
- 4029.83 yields 13.5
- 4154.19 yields 14.26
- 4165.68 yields 14.23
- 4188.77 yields 13.29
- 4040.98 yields 13.94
